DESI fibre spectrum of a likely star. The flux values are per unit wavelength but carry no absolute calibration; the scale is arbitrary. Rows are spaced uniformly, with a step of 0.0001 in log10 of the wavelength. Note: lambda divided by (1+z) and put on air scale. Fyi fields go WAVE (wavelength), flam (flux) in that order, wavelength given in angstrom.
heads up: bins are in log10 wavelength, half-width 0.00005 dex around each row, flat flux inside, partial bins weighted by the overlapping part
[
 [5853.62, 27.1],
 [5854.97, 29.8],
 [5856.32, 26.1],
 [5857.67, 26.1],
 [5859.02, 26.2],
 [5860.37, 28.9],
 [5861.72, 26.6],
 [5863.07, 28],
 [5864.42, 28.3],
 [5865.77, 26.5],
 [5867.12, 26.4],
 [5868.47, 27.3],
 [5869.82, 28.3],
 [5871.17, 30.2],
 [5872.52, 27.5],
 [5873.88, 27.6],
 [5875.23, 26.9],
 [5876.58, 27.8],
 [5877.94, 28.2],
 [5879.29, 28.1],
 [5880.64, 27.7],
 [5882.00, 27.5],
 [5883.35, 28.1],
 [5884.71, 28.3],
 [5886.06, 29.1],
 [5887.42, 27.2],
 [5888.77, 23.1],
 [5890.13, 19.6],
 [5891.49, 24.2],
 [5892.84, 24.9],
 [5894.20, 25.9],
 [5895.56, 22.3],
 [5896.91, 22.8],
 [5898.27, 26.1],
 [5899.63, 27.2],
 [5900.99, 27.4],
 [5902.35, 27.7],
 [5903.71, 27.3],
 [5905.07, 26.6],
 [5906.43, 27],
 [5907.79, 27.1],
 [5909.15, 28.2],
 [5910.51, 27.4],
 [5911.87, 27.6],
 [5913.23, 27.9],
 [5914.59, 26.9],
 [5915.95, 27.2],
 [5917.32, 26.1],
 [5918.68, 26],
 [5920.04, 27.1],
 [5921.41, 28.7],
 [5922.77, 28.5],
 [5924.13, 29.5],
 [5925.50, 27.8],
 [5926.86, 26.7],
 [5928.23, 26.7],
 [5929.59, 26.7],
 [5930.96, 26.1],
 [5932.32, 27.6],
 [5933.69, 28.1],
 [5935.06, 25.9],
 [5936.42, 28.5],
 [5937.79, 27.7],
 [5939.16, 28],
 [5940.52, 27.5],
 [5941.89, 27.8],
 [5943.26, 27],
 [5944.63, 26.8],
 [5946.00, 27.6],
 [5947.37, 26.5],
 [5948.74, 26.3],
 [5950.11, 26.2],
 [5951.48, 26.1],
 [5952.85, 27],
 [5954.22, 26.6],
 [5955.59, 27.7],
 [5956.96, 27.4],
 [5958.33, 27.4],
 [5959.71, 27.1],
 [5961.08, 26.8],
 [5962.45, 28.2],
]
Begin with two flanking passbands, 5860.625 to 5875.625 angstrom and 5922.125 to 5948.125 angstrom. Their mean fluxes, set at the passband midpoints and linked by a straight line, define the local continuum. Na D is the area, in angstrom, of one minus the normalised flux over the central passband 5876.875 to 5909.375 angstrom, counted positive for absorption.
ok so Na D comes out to 1.48 angstrom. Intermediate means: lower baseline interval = 27.7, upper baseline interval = 27.4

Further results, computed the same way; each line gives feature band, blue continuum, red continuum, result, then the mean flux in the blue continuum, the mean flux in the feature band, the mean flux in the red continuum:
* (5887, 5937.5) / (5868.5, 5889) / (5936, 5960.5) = 1.7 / 27.8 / 26.5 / 27.2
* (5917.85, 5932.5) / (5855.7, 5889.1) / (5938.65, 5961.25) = -0.1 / 27.5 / 27.4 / 27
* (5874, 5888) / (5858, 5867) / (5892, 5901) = -1.0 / 27.3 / 27.9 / 25.1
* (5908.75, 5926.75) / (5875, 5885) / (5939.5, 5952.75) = -0.2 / 27.8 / 27.6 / 26.9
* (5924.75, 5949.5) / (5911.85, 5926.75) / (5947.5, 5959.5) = 0.0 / 27.5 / 27.2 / 26.8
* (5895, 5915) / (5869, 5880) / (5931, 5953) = 0.7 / 28.1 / 26.7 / 27.1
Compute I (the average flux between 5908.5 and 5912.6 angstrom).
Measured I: 27.8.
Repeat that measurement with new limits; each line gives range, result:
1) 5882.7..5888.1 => 28.2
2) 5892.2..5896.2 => 24.3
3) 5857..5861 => 27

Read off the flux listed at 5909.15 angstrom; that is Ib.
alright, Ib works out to 28.2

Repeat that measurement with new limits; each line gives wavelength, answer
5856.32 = 26.1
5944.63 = 26.8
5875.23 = 26.9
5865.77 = 26.5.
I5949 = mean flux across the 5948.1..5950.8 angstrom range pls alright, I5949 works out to 26.3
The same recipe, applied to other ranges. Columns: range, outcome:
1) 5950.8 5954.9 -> 26.6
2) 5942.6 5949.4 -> 26.8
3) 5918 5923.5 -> 27.6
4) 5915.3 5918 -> 26.6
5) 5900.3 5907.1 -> 27.2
